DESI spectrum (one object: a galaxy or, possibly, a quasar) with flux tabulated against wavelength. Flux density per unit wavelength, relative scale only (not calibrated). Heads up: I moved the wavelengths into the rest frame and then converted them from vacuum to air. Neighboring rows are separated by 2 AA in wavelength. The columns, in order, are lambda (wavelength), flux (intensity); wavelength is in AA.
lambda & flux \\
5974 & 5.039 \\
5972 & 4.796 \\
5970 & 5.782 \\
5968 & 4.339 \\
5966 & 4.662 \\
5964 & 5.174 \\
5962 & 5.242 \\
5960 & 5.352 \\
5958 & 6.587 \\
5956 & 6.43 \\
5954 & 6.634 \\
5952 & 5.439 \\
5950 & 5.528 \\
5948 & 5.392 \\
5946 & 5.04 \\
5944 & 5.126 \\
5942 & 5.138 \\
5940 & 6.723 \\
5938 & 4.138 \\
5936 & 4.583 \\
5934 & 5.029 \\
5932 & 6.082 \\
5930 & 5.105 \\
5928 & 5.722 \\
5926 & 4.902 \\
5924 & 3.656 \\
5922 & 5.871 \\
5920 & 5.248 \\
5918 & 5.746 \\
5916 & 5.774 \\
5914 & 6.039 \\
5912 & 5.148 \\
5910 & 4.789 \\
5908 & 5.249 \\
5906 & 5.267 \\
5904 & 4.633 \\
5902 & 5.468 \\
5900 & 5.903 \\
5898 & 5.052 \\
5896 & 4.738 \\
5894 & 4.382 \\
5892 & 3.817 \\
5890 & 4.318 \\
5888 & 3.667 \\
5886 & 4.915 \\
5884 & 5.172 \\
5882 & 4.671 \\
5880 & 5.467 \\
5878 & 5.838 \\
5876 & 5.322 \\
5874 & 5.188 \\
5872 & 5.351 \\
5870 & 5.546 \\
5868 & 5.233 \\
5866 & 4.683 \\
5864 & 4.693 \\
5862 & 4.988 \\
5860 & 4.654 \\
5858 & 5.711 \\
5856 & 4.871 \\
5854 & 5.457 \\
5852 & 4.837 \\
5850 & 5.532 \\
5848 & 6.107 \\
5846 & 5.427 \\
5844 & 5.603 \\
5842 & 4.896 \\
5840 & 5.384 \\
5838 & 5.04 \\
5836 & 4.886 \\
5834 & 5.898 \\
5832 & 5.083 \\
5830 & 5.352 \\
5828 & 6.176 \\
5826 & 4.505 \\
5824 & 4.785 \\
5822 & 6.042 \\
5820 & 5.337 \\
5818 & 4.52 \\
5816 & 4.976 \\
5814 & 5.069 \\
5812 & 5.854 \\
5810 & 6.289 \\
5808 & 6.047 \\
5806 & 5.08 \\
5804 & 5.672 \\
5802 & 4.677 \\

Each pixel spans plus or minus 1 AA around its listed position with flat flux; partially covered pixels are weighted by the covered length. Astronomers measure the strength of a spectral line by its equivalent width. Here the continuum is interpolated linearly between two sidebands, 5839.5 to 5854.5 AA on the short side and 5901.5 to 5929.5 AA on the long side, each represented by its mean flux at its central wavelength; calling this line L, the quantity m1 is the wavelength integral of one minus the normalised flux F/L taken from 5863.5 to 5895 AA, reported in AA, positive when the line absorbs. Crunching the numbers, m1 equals 2.6 AA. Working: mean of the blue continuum 5.4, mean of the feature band 4.89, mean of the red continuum 5.24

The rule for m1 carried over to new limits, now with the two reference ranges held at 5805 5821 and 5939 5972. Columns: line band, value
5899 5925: 0.9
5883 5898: 2.7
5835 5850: 0.2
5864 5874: 0.5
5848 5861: 0.4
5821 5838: 0.3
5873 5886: 0.5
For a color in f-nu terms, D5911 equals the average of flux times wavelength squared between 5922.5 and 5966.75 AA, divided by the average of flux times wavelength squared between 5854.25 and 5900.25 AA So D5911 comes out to 1.11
